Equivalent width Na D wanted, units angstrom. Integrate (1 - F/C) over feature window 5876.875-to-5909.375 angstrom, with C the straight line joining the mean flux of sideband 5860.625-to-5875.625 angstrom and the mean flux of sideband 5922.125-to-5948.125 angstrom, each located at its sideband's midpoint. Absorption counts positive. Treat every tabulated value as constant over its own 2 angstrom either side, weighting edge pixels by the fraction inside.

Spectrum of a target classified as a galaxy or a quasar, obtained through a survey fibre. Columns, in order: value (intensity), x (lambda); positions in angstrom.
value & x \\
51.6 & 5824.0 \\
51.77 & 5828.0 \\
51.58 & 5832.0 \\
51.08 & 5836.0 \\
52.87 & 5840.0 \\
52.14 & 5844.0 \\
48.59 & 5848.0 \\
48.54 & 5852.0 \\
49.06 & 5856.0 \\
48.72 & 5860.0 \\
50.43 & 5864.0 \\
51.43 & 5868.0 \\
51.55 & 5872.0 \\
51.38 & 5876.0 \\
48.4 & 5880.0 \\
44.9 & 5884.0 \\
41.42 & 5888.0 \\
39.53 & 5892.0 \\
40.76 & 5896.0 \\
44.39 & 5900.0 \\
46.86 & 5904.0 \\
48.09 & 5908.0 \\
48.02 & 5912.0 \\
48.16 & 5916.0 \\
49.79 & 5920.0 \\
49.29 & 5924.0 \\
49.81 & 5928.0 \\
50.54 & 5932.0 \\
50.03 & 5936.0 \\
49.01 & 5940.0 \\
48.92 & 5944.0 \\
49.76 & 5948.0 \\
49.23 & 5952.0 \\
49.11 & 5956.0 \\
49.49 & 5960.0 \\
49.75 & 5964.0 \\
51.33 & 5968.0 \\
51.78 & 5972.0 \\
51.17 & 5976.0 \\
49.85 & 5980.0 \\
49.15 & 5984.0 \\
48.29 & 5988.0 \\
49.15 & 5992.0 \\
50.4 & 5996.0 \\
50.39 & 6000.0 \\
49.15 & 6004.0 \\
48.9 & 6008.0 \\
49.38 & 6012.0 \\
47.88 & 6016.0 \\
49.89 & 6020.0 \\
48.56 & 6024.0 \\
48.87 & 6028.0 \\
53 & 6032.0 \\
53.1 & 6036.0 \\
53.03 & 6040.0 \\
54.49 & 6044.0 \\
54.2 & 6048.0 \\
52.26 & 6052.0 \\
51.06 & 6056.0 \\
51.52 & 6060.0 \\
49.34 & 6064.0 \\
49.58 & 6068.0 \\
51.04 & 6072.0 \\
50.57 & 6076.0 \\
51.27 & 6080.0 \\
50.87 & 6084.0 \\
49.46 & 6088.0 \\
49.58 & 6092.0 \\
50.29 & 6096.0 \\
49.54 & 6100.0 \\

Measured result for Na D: 3.9 angstrom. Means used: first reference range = 50.9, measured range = 44.5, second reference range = 49.6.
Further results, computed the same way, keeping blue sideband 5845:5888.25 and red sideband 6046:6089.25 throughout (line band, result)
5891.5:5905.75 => 1.8 angstrom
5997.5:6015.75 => 0.4 angstrom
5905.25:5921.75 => 0.3 angstrom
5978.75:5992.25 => 0.3 angstrom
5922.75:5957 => 0.1 angstrom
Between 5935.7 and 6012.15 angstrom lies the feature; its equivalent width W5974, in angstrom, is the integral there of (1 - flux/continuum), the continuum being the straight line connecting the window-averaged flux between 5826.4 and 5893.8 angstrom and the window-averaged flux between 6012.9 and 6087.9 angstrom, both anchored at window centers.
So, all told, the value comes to 0.8 angstrom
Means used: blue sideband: 49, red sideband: 51.1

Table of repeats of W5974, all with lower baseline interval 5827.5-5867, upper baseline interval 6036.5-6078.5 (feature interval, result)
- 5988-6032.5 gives 1.8 angstrom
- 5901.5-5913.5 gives 0.8 angstrom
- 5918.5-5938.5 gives 0.4 angstrom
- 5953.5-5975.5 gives 0.4 angstrom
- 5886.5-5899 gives 2.4 angstrom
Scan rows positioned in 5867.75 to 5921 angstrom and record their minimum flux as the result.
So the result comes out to 39.53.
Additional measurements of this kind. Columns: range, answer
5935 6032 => 47.88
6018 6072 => 48.56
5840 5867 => 48.54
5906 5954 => 48.02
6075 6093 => 49.46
